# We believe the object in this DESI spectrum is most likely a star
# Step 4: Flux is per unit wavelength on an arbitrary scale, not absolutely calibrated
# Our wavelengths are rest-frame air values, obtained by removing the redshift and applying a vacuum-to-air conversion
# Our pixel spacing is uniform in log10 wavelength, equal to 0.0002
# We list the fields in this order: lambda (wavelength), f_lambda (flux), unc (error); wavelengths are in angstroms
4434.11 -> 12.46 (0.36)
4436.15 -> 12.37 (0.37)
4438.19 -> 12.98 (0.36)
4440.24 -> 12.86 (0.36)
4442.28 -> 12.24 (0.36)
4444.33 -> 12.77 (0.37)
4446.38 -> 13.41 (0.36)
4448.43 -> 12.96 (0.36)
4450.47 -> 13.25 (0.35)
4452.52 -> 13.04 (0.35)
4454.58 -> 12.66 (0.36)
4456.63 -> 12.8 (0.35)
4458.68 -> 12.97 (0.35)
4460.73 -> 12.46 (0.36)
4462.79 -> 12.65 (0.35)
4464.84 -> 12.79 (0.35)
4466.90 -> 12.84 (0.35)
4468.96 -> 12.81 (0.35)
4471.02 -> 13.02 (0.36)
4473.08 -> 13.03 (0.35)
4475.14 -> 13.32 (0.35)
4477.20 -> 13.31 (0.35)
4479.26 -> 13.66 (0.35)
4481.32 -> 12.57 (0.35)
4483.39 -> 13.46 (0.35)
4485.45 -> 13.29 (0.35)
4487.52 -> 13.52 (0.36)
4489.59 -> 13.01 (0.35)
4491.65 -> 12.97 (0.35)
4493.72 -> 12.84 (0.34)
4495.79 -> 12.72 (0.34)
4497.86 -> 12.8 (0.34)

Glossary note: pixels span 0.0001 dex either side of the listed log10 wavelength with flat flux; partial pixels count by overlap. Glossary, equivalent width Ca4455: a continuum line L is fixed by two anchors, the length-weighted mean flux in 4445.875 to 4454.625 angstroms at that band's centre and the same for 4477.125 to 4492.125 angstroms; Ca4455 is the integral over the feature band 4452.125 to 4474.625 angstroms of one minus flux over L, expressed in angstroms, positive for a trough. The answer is 0.5 angstroms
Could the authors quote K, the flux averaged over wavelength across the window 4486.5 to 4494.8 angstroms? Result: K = 13.1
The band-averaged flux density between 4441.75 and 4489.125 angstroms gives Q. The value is 13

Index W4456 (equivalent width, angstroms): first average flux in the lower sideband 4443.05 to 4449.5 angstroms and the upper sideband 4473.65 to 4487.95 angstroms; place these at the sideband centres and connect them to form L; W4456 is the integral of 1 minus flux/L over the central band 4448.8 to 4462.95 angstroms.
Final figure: 0.3 angstroms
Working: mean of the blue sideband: 13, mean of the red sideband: 13.3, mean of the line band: 12.9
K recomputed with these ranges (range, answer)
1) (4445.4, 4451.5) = 13.2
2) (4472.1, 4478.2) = 13.2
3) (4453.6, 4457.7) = 12.7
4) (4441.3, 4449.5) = 12.9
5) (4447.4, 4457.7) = 12.9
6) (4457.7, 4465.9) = 12.7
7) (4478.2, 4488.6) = 13.3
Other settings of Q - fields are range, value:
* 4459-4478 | 12.9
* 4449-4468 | 12.8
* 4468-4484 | 13.1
